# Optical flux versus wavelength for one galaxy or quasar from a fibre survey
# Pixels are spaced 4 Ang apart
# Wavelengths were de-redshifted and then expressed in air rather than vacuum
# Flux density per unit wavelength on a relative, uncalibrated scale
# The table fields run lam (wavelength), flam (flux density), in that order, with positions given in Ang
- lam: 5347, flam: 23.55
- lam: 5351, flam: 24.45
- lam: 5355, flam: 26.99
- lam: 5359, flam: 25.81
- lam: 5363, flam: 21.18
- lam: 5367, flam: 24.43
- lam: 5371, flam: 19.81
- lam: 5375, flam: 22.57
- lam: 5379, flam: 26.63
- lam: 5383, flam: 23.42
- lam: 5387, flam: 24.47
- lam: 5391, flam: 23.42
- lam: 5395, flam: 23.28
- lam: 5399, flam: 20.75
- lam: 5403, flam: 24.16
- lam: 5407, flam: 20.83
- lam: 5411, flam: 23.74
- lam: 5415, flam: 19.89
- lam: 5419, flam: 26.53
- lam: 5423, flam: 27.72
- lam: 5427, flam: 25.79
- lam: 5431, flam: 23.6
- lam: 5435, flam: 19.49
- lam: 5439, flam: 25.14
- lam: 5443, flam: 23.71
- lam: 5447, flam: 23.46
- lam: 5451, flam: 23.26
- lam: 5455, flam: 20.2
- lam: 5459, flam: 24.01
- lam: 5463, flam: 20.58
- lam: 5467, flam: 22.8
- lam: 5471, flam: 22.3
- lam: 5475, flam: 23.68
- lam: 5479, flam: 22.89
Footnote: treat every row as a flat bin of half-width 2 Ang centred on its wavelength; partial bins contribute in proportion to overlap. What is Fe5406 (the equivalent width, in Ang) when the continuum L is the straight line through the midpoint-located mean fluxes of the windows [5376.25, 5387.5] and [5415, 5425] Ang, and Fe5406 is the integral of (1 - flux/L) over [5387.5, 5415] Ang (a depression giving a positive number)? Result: 2.9 Ang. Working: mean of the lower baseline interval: 24.7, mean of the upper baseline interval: 25.7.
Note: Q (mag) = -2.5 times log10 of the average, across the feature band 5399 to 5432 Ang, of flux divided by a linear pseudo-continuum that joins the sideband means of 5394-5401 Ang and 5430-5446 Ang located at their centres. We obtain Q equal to -0.07 mag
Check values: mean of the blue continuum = 21.8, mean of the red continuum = 23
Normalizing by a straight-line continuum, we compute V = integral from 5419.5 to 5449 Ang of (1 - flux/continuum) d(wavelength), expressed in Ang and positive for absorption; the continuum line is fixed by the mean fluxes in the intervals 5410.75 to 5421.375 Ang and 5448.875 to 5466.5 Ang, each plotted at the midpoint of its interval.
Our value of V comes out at -1.8 Ang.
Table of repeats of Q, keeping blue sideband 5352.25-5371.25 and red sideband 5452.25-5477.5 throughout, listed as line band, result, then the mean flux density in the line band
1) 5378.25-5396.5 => -0.023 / 24.1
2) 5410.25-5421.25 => -0.015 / 23.4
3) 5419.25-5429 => -0.163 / 26.7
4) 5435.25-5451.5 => -0.038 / 23.5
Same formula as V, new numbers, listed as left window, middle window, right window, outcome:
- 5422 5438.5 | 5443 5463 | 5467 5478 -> 0.71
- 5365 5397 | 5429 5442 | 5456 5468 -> -0.09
